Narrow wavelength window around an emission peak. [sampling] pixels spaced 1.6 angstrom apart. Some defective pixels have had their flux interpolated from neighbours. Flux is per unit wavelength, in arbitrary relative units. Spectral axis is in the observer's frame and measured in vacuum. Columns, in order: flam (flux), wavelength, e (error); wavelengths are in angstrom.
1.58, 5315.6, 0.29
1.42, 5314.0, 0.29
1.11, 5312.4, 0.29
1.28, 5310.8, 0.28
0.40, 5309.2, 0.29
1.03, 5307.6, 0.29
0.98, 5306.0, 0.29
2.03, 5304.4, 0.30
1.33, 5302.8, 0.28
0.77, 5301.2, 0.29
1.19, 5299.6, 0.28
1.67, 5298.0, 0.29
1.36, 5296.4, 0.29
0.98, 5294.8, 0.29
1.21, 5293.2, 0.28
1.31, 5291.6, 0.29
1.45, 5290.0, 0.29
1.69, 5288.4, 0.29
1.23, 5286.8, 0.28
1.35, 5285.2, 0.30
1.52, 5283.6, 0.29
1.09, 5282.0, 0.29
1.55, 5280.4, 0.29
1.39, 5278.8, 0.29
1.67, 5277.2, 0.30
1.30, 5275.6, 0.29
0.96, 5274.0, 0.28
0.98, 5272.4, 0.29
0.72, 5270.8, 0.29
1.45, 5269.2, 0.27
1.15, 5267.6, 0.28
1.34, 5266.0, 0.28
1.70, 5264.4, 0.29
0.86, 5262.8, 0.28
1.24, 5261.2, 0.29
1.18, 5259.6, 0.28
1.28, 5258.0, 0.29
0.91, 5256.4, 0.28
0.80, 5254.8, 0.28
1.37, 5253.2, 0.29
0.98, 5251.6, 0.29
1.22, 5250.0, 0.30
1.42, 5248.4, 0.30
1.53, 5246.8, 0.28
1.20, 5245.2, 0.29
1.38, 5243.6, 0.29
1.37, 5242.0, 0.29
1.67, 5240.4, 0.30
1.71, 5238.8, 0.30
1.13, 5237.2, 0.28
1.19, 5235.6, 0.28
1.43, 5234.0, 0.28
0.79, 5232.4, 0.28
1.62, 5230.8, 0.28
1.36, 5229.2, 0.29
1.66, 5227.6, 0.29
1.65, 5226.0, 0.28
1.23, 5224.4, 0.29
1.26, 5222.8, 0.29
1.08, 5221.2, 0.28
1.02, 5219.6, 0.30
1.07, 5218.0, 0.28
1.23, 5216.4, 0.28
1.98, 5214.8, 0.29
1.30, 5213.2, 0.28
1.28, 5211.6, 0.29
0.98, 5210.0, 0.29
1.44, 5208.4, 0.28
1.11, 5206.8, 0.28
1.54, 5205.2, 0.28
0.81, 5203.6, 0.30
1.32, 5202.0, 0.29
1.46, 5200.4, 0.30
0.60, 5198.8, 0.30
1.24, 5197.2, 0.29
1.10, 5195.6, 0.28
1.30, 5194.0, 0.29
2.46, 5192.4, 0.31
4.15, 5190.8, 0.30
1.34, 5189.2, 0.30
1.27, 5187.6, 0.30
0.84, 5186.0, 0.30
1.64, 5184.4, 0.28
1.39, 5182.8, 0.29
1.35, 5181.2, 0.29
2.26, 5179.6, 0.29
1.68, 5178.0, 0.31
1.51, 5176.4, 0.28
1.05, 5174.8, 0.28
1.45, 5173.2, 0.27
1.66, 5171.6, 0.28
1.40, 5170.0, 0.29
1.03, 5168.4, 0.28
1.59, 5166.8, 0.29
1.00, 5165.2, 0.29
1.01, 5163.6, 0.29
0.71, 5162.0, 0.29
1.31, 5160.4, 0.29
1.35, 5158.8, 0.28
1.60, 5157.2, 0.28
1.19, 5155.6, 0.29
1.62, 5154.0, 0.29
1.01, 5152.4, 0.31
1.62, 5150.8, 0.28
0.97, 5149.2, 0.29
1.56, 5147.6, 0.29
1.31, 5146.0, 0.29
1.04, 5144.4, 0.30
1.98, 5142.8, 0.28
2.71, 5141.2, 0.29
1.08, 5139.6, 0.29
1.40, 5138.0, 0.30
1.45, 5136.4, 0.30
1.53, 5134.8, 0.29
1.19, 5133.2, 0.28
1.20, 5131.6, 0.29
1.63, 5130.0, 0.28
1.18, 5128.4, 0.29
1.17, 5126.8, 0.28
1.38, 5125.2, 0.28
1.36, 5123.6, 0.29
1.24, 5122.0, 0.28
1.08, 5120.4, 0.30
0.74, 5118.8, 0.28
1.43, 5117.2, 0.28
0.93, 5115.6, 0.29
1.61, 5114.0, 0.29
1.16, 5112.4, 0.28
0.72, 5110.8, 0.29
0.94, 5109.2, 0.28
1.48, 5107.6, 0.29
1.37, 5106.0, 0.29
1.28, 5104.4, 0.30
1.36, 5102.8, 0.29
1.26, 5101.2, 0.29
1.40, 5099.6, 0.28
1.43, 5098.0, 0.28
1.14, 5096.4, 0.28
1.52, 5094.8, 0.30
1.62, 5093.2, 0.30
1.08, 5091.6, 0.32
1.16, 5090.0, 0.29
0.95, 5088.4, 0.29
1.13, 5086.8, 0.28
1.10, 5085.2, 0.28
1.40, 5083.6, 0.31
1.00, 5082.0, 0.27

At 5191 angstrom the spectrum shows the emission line [O III]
